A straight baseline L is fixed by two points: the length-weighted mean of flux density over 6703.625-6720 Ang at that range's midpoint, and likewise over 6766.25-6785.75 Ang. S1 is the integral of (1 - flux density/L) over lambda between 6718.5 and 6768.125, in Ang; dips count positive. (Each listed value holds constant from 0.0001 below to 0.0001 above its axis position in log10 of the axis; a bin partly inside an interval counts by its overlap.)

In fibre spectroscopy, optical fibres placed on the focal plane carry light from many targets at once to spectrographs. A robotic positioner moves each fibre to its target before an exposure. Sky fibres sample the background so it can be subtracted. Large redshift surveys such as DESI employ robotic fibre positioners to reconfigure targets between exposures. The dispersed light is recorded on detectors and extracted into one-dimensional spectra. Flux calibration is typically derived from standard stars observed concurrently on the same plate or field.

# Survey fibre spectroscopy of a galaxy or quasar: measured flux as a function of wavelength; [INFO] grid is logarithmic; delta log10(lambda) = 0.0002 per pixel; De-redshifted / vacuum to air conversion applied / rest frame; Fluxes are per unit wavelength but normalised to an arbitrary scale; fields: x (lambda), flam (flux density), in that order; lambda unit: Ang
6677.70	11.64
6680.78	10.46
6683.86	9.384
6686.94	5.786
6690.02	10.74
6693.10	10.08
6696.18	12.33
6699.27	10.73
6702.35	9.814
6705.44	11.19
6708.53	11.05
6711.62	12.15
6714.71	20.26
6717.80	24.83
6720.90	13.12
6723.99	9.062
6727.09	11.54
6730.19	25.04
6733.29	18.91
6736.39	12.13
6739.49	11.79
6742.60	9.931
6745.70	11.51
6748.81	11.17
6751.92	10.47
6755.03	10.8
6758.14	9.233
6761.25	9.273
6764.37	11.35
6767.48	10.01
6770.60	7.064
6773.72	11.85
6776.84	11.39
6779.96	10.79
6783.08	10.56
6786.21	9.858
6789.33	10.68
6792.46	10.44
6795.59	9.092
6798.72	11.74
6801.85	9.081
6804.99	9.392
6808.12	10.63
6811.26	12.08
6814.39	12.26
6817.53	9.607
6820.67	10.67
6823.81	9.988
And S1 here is 2.4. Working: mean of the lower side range 15.7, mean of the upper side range 10.3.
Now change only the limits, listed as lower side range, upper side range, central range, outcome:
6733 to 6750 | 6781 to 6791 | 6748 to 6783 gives 2.7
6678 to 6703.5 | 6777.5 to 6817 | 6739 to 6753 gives -0.9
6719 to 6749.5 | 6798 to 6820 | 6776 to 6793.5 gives 1.5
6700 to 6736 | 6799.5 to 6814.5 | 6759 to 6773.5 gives 3.4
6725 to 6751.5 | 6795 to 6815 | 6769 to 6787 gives 2.4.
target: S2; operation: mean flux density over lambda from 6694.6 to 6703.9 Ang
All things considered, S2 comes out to 11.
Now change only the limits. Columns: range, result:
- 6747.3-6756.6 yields 10.8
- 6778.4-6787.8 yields 10.4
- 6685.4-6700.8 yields 9.93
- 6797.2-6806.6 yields 10.1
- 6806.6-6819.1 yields 11.1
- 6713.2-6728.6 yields 15.8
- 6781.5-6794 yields 10.4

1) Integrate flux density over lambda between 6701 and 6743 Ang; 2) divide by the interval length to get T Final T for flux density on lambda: 14.5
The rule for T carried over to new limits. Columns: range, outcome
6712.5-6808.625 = 12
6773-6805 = 10.5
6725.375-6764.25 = 12.6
